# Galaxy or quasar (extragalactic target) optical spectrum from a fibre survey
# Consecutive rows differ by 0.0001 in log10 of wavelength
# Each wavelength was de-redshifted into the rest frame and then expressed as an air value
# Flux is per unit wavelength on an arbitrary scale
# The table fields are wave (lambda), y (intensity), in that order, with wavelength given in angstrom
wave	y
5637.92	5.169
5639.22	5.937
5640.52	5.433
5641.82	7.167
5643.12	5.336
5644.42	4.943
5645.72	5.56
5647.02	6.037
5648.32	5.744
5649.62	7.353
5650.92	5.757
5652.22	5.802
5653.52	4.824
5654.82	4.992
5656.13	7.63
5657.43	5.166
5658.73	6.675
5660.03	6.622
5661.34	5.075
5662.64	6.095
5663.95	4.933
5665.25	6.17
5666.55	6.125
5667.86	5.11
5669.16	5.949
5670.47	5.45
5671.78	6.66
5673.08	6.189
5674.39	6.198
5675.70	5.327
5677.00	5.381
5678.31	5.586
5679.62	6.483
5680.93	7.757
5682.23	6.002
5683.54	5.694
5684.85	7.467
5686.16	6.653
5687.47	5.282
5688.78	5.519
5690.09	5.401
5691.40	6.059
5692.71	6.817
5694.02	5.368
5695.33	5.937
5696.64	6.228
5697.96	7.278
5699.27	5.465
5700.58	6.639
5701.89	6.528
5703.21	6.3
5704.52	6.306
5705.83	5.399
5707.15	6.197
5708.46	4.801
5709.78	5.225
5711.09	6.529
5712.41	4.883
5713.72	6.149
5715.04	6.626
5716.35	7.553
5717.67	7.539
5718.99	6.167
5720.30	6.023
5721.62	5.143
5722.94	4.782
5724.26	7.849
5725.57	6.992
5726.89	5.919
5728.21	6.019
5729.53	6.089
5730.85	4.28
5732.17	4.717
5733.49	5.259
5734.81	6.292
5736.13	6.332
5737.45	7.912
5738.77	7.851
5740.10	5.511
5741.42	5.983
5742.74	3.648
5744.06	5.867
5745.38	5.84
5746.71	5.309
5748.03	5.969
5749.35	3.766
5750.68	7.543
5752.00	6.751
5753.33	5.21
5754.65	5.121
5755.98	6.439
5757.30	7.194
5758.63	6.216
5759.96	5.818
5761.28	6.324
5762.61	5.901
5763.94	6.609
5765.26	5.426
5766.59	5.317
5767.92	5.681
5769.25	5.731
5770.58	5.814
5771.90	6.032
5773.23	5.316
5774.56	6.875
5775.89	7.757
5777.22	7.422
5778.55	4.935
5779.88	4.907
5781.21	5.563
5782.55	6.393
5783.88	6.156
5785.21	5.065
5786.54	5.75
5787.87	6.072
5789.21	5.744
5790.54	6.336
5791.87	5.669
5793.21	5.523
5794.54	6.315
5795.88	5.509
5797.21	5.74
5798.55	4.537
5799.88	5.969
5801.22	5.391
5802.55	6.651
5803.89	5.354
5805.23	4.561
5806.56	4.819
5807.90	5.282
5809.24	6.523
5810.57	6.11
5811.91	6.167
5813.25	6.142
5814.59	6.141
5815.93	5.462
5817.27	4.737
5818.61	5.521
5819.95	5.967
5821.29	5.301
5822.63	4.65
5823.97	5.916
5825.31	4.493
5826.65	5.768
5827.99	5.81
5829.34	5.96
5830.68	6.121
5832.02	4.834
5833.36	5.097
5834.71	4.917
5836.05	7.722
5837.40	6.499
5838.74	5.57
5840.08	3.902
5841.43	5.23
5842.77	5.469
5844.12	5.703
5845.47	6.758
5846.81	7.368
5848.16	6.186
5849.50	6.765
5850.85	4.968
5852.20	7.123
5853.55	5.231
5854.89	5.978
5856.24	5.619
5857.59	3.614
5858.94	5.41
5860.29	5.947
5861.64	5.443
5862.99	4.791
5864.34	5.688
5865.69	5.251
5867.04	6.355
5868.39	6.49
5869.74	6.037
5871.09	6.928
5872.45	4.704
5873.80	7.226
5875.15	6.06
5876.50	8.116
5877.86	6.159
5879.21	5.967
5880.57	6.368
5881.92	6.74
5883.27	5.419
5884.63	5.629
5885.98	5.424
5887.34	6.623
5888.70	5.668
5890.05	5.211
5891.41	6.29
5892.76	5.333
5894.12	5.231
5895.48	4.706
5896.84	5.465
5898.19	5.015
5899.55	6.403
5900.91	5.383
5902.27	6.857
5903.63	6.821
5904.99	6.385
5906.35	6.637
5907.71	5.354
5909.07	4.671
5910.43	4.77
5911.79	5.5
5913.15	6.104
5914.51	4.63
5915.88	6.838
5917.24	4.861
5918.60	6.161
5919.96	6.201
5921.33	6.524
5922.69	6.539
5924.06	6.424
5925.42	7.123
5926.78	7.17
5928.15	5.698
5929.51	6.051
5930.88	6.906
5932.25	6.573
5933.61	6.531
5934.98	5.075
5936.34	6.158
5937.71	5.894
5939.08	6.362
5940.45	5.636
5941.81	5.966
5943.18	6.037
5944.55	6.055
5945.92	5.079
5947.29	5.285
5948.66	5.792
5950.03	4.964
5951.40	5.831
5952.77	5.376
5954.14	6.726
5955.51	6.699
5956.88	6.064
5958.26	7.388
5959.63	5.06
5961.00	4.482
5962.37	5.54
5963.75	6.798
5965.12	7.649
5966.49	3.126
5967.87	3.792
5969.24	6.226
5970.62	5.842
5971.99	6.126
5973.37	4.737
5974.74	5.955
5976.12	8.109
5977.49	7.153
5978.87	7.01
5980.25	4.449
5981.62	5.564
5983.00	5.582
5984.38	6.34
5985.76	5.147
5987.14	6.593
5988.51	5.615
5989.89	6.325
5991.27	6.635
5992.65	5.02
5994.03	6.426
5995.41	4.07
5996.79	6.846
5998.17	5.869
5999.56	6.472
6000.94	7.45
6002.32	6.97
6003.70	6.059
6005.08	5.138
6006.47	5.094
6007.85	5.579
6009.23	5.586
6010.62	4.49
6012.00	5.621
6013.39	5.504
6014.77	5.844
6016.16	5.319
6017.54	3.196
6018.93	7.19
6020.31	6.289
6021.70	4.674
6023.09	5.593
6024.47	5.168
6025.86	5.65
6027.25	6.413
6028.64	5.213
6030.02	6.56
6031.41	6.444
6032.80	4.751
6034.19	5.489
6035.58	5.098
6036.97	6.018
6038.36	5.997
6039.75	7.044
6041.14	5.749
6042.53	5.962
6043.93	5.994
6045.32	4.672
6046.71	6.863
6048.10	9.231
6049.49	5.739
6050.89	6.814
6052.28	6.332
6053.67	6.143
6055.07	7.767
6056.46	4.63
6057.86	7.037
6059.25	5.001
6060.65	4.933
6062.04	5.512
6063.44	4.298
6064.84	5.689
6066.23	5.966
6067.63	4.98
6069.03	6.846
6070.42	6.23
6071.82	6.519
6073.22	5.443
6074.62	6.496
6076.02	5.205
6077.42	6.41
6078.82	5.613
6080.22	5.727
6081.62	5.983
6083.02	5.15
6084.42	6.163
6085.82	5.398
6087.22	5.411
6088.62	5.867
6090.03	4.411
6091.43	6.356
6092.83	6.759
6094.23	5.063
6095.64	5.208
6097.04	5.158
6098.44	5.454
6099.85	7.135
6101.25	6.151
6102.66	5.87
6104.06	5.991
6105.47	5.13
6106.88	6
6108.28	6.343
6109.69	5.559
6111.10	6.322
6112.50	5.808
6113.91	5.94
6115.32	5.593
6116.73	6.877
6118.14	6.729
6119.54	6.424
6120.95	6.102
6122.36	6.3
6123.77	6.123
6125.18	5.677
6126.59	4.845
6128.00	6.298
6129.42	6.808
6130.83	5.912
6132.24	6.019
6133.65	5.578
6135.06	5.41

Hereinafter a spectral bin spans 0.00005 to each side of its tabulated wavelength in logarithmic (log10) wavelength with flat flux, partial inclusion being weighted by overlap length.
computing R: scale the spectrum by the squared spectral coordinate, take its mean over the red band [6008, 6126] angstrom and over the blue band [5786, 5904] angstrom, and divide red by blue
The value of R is 1.1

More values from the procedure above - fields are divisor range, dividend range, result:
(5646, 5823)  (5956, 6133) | 1.10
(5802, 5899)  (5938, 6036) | 1.05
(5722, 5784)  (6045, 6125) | 1.12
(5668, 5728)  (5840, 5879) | 1.02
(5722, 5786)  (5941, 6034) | 1.05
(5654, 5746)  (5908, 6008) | 1.07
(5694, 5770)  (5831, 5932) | 1.04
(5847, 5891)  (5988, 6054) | 1.04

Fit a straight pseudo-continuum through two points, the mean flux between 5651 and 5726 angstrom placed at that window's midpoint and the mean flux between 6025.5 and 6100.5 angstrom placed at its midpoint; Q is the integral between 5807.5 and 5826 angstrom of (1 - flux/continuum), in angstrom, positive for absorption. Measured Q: 1.2 angstrom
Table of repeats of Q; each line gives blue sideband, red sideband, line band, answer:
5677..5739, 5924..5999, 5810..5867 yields 3.56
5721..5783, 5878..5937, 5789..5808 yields 1.22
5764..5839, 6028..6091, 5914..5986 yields -1.64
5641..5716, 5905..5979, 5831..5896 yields 1.36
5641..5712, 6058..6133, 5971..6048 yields 0.19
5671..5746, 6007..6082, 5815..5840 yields 1.84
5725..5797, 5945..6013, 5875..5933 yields -1.37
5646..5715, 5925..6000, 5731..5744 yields 0.22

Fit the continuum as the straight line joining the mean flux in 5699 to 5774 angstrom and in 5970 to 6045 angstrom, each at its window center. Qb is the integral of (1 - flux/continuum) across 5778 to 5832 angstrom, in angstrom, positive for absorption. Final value 2.9 angstrom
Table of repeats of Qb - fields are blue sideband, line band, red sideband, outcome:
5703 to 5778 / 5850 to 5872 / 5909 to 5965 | 1.15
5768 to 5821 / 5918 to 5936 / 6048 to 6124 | -1.63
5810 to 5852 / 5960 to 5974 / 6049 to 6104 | 0.86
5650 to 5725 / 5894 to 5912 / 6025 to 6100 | 0.82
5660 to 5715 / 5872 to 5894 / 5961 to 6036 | -0.79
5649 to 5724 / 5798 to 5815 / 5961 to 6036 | 0.75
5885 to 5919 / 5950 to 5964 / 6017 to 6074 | -0.37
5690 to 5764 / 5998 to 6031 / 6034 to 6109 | 1.18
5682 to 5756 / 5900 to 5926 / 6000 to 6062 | -0.30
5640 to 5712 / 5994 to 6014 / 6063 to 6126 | 0.34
